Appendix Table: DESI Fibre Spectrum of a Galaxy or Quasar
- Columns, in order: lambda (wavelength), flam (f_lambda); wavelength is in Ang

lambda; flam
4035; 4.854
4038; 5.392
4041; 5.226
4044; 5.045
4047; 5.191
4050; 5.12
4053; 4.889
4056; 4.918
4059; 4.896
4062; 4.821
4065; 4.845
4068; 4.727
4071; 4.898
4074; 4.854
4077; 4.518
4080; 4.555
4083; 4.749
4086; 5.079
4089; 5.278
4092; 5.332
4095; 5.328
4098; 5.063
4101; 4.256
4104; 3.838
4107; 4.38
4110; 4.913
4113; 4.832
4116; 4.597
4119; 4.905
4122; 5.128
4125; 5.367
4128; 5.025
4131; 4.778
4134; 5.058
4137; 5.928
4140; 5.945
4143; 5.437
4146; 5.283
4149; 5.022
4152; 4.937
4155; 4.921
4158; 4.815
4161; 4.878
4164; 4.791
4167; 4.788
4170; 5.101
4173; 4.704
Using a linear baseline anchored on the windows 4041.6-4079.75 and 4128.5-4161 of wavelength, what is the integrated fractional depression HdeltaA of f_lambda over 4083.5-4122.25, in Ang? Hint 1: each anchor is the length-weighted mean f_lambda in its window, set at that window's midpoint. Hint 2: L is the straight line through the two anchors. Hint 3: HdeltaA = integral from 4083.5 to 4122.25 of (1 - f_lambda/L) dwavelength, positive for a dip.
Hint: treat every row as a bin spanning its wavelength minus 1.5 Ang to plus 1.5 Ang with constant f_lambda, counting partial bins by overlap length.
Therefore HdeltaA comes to 1.6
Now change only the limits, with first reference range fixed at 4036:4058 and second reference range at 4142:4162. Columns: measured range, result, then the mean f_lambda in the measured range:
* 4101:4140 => 1.11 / 4.91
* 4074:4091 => 0.76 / 4.85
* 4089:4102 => 0.04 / 5.06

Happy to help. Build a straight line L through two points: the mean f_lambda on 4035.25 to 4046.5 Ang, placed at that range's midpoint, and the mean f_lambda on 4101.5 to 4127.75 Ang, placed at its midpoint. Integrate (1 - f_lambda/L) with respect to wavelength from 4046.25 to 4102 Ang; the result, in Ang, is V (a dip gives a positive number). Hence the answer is 0.72 Ang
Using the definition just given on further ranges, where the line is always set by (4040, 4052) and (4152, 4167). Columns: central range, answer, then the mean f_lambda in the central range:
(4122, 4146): -2.1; 5.34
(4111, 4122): 0.3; 4.83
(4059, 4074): 0.7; 4.83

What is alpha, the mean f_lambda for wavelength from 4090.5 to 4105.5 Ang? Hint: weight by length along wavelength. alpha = 4.76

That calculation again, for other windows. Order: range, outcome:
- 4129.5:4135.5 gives 4.92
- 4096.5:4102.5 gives 4.66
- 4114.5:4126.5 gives 5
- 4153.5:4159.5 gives 4.87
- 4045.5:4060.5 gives 5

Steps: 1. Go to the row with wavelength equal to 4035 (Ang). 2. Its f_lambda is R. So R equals 4.854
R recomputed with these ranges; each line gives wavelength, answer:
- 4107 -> 4.38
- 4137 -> 5.928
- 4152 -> 4.937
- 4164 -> 4.791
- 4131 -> 4.778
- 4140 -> 5.945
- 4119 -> 4.905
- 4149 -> 5.022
